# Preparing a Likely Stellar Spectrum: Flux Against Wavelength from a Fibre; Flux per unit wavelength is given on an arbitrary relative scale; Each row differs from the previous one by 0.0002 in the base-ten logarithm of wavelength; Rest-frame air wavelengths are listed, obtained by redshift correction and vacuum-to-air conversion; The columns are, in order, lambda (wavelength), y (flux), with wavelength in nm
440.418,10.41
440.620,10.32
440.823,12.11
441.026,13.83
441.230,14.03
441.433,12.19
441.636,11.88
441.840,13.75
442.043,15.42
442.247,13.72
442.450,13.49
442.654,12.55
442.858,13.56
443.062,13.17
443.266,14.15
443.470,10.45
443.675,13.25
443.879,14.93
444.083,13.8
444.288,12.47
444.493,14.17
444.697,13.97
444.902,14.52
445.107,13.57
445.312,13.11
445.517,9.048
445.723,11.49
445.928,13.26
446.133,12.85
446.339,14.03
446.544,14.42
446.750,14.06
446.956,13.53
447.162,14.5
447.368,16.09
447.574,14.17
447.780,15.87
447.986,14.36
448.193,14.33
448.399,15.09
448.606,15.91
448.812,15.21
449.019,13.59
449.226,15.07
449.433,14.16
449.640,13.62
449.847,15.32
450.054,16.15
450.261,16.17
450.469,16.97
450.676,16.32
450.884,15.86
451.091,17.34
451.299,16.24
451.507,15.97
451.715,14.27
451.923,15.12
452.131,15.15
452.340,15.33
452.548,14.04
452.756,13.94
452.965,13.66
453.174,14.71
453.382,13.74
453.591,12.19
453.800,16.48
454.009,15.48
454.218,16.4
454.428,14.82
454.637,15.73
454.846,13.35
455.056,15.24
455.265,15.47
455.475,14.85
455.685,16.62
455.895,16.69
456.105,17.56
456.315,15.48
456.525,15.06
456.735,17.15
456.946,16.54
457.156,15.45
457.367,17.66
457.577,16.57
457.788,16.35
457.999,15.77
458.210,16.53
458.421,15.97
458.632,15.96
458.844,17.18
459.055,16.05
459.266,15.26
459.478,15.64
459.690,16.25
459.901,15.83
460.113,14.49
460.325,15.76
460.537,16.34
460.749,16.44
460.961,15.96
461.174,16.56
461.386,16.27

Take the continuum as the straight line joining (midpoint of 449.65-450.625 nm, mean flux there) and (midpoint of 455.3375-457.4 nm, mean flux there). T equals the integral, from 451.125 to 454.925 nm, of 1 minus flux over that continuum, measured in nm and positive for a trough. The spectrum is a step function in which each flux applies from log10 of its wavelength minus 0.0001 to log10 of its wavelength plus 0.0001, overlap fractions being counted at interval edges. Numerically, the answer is 0.28 nm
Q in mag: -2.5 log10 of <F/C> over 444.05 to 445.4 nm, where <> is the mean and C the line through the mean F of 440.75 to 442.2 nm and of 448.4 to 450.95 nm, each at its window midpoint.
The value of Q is 0.04 mag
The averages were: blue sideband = 13.3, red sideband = 15.3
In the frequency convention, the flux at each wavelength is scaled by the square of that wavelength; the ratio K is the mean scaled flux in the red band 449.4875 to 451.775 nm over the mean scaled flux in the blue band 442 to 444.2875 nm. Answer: 1.22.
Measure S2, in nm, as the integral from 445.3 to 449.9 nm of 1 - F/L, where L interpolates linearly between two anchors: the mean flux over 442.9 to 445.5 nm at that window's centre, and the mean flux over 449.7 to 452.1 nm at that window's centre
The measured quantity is 0.19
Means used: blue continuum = 13.3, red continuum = 15.9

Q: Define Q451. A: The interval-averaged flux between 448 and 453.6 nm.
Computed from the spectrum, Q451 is 15.1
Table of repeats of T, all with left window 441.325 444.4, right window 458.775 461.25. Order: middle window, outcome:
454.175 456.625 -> -0.06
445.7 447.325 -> 0.01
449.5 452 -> -0.22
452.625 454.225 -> 0.05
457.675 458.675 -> -0.03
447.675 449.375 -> -0.09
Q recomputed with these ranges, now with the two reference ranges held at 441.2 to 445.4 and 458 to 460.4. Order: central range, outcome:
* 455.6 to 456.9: -0.07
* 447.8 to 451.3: -0.07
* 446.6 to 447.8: -0.04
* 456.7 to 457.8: -0.07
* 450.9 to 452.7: -0.05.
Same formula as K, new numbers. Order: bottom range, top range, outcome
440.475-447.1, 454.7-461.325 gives 1.30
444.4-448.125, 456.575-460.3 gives 1.24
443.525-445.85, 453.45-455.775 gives 1.21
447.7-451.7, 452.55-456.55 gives 1.00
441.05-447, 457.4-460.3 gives 1.29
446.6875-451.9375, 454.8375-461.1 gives 1.09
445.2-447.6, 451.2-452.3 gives 1.18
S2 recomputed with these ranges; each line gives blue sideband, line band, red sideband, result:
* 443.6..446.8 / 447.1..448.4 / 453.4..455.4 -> -0.11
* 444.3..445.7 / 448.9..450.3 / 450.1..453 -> -0.01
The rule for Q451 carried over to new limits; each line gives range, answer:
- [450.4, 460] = 15.7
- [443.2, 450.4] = 14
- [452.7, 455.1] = 14.6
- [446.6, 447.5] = 14.5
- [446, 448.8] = 14.6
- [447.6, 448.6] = 14.9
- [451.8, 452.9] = 14.7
